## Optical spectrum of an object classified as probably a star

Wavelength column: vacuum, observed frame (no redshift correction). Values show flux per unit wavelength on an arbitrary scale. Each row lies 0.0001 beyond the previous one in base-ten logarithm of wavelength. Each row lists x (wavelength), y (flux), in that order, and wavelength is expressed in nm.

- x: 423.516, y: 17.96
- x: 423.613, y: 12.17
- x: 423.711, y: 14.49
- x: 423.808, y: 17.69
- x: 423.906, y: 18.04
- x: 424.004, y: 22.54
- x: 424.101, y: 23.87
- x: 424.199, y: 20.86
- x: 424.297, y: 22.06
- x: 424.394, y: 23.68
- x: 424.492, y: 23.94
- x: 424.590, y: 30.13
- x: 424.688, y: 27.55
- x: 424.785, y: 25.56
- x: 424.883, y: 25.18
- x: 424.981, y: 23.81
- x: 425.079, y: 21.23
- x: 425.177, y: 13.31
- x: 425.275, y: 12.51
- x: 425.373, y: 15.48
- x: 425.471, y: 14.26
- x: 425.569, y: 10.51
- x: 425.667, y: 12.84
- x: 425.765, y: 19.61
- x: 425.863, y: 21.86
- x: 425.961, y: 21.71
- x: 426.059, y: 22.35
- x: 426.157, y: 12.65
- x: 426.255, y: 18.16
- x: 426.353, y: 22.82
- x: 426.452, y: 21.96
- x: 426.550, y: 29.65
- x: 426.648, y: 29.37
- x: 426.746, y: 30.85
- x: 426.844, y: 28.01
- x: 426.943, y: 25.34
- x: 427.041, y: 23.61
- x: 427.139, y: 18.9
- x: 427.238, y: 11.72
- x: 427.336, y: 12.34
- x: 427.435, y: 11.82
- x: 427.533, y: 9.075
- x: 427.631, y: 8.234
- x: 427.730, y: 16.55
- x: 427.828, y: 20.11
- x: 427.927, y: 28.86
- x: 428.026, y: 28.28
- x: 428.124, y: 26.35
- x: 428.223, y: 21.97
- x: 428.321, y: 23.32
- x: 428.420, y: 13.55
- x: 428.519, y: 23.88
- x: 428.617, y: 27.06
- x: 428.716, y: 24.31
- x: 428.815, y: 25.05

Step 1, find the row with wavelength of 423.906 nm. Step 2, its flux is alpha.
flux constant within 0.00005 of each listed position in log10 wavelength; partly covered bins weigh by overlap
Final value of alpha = 18.04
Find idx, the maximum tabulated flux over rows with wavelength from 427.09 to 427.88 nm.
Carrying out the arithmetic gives 20.11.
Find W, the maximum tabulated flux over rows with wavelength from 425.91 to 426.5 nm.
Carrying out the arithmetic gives 22.82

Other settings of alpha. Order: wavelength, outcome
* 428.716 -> 24.31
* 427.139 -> 18.9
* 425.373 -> 15.48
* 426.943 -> 25.34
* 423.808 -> 17.69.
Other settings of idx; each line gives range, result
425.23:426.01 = 21.86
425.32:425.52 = 15.48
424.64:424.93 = 27.55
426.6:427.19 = 30.85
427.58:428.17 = 28.86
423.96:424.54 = 23.94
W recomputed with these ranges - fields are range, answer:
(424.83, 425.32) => 25.18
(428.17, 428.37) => 23.32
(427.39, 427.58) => 11.82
